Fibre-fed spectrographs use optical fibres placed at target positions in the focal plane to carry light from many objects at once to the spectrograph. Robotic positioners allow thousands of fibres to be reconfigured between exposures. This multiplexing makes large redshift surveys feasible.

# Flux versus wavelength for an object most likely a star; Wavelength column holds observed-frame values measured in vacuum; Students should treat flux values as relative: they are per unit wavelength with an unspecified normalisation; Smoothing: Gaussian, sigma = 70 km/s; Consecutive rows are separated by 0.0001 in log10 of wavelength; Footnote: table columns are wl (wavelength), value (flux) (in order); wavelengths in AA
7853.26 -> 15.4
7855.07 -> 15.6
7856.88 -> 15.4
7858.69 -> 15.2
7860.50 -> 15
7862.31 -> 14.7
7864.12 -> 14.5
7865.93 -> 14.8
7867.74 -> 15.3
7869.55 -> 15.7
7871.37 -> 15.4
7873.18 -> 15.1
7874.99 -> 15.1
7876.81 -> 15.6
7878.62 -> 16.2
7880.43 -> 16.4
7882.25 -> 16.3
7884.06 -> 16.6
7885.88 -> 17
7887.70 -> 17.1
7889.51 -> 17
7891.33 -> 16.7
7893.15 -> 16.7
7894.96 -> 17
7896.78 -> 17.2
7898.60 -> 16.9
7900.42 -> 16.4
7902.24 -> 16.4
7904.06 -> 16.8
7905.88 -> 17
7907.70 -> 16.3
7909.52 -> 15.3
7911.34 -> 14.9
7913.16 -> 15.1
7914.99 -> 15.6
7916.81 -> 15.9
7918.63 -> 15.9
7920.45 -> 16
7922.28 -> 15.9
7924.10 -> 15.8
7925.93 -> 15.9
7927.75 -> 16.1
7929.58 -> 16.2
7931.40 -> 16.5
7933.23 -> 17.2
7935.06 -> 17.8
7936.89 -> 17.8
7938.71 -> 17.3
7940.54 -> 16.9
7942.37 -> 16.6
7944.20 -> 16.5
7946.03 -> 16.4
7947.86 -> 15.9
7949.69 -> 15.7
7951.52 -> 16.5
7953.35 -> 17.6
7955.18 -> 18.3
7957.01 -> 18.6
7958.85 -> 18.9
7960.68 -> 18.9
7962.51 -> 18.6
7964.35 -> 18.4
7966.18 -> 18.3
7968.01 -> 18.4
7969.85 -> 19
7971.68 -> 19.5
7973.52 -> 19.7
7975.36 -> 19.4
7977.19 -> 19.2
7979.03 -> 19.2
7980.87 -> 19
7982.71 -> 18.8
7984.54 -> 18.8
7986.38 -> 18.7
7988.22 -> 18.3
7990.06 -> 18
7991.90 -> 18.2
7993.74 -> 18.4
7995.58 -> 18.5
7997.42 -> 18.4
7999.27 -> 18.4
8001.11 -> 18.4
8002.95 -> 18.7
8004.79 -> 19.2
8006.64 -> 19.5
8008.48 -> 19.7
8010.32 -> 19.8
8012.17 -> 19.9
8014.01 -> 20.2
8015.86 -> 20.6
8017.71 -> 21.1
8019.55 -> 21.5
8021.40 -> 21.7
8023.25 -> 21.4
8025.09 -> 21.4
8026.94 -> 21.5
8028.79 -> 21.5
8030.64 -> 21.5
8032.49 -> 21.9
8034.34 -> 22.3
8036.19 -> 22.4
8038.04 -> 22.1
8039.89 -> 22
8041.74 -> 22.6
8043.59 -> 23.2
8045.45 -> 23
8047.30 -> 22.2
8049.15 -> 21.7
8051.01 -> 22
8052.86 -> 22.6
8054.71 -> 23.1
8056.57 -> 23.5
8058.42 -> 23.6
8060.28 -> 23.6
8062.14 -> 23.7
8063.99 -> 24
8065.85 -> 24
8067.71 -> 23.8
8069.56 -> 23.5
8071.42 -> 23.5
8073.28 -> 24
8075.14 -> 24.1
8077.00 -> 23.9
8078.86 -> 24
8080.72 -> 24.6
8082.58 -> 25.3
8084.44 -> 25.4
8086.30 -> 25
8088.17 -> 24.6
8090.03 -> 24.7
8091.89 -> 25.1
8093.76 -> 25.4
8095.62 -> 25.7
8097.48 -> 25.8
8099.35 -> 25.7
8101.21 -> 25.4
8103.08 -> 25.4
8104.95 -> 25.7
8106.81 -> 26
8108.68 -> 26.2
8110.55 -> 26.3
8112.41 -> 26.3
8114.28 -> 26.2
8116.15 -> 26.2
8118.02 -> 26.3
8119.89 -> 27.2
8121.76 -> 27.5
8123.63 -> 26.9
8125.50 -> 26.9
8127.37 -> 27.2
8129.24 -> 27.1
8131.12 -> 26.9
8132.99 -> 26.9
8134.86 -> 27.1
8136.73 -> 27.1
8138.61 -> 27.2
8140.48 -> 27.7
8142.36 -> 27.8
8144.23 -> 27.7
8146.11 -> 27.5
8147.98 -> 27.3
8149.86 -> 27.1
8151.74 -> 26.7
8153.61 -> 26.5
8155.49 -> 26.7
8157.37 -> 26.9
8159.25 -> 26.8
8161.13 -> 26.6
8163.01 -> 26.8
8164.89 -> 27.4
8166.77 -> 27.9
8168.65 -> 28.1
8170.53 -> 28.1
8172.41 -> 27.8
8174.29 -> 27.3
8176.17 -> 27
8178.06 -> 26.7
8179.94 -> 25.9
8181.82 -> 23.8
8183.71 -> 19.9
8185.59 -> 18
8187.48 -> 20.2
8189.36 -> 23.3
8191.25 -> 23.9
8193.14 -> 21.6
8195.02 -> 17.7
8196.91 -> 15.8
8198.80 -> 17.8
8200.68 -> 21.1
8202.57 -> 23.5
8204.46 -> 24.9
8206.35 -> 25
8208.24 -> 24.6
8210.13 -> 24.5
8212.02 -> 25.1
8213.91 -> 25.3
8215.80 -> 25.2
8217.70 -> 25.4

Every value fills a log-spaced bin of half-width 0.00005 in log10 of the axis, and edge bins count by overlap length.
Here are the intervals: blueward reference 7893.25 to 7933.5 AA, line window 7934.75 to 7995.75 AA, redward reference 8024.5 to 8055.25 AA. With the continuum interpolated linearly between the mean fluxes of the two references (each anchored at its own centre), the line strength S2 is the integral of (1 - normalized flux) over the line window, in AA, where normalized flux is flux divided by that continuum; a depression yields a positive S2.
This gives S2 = 1.70 AA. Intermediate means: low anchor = 16.2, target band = 18.1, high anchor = 22.2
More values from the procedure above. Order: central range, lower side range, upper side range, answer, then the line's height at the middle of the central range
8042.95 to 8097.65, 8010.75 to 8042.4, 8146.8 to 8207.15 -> -3.8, 22.4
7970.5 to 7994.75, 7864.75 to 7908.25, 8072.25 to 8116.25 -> 1.9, 20.4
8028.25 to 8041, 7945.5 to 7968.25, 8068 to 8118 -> 0.0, 22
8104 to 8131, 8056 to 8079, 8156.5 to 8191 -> -2.2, 24.6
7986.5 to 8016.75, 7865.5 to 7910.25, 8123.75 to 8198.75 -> 1.7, 20.1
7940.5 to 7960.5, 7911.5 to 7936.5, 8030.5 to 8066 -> 0.5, 17.6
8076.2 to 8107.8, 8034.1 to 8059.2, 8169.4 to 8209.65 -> -3.3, 22.8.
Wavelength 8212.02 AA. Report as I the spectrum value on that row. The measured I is 25.1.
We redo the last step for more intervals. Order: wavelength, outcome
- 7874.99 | 15.1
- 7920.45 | 16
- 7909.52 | 15.3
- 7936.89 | 17.8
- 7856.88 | 15.4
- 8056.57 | 23.5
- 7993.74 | 18.4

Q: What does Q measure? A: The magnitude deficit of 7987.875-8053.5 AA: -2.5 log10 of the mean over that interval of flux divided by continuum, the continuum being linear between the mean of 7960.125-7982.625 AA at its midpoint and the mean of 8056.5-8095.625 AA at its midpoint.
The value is 0.043 mag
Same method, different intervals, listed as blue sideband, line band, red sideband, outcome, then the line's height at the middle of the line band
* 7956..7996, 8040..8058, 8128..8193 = -0.048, 21.7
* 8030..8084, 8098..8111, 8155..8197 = -0.087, 23.8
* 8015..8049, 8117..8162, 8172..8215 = -0.194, 22.6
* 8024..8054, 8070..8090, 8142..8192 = -0.049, 23.3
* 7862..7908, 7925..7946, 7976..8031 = 0.055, 17.7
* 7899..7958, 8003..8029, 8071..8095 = 0.028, 21.1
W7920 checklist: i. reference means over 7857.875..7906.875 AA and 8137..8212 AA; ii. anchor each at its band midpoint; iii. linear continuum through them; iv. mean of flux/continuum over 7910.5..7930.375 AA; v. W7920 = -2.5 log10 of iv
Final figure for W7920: 0.10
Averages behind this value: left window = 16.1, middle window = 15.8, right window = 24.9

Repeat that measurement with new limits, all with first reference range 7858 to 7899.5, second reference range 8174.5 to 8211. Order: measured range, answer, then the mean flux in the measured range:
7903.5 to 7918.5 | 0.05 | 15.8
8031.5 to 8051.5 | -0.15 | 22.3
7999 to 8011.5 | -0.03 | 19.2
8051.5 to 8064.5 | -0.19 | 23.4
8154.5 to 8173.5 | -0.24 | 27.3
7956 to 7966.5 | -0.06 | 18.6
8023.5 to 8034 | -0.13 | 21.6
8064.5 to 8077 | -0.19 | 23.8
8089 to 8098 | -0.23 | 25.3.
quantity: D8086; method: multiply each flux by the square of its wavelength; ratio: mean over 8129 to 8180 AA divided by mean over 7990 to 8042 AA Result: 1.38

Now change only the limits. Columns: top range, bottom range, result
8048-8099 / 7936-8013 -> 1.35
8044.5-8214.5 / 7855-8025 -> 1.50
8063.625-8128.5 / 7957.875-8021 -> 1.36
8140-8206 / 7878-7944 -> 1.61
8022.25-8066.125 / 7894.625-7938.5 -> 1.42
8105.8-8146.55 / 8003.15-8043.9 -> 1.30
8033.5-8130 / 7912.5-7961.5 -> 1.52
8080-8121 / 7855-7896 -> 1.71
